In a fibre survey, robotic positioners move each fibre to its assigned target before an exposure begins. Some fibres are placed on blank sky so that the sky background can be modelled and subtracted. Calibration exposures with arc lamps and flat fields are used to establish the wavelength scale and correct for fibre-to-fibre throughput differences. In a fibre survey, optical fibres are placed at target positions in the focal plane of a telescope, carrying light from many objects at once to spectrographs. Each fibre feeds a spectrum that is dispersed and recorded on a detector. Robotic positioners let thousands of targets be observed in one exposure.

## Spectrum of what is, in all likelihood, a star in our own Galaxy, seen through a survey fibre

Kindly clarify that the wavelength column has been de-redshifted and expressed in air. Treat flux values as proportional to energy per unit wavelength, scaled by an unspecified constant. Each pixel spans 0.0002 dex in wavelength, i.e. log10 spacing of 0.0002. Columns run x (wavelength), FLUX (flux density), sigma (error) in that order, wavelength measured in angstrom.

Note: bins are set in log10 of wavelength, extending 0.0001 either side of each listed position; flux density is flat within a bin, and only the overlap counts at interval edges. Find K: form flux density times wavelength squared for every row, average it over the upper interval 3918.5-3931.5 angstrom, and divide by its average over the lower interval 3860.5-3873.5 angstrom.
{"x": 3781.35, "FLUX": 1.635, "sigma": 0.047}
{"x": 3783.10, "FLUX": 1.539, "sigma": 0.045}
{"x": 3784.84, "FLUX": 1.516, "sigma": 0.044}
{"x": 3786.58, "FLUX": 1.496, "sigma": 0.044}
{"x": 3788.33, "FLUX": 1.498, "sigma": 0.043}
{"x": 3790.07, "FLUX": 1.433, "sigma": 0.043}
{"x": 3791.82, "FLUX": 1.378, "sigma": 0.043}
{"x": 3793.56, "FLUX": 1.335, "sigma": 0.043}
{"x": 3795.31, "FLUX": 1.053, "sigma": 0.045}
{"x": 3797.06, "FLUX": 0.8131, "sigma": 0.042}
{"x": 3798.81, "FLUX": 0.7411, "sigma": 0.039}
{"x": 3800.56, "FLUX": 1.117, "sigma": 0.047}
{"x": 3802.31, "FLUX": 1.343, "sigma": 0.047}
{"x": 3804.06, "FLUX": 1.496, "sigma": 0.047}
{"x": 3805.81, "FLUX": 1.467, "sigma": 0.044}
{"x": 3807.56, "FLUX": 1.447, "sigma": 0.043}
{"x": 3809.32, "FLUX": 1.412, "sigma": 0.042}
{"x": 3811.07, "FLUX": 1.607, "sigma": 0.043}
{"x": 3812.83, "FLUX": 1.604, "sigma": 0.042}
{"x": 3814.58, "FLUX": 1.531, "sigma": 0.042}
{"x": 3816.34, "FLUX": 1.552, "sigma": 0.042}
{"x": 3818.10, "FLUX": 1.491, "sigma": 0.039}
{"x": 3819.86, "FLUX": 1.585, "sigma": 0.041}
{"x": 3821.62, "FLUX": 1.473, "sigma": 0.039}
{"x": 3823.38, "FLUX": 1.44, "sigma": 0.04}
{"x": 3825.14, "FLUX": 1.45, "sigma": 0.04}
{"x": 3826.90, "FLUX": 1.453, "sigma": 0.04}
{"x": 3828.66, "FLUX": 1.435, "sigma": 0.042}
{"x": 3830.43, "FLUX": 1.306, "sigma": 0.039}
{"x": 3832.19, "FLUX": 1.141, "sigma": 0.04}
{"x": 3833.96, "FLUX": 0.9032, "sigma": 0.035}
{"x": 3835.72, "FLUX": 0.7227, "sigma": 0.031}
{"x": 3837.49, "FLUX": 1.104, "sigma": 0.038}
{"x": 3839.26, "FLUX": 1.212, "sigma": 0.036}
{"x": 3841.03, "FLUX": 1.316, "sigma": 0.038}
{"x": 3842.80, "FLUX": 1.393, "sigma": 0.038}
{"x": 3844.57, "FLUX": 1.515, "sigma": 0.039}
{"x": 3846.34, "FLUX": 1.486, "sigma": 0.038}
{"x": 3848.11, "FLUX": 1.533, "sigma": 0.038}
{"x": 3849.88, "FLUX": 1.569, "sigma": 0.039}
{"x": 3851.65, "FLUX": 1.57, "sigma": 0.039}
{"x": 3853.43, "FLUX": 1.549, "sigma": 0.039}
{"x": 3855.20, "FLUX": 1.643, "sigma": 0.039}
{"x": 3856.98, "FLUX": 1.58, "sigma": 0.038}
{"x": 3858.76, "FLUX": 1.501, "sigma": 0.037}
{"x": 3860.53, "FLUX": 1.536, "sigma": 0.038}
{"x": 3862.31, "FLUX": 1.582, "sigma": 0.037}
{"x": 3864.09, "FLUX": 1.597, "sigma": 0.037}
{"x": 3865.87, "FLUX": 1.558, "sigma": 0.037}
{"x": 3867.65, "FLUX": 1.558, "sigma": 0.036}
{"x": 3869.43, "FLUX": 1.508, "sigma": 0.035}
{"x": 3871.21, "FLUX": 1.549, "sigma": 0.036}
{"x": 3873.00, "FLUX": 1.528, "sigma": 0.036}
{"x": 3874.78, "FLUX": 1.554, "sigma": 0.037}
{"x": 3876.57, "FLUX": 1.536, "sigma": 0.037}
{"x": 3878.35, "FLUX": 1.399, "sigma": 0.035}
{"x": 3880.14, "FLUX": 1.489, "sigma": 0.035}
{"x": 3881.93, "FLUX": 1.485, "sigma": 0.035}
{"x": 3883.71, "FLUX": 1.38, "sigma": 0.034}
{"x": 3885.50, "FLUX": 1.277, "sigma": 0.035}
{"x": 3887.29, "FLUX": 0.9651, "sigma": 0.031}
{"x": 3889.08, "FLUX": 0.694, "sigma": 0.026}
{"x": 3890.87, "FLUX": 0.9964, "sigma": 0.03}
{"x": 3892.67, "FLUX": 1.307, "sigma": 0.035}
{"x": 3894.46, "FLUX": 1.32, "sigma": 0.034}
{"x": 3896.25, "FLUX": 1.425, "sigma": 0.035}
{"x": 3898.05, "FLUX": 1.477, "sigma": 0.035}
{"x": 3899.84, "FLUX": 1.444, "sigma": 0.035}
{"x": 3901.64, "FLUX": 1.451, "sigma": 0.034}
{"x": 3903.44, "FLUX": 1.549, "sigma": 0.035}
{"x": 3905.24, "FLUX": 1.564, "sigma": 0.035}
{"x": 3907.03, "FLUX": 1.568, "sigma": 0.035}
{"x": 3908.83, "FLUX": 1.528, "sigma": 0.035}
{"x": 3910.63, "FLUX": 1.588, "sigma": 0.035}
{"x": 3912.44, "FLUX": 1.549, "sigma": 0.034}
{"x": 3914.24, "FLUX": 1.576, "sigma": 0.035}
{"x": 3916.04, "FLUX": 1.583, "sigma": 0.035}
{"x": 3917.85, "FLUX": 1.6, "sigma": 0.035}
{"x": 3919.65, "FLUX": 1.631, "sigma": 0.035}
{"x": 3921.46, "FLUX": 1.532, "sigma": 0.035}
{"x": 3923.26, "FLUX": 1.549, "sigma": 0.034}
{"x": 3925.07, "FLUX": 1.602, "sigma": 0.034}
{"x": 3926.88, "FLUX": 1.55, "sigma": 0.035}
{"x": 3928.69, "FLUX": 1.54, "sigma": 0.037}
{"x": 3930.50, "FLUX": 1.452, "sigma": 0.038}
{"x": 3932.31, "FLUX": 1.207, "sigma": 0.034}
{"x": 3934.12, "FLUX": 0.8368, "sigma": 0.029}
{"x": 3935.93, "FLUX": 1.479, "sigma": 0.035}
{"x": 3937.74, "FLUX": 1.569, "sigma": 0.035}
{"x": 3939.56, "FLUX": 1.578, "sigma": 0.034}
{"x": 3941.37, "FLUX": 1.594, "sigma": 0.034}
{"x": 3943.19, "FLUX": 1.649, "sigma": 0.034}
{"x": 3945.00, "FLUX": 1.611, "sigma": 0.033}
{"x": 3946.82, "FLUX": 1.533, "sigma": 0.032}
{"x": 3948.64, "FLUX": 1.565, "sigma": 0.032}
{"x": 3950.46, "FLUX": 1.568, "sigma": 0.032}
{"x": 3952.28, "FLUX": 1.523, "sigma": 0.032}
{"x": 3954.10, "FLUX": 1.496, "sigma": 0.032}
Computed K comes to 1.03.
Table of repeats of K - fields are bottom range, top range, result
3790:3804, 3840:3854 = 1.32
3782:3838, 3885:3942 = 1.12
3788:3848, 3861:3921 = 1.13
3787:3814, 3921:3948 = 1.20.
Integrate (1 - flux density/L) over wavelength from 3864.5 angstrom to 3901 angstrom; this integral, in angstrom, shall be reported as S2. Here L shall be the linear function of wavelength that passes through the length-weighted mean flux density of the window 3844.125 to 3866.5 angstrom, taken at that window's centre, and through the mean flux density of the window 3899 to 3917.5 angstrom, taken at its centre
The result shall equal 4.1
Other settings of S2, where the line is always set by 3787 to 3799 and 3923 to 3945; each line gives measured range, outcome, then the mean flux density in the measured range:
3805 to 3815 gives -2.1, 1.51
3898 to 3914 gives -1.2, 1.53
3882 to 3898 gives 2.2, 1.2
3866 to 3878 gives -1.6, 1.53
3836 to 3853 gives -1.0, 1.39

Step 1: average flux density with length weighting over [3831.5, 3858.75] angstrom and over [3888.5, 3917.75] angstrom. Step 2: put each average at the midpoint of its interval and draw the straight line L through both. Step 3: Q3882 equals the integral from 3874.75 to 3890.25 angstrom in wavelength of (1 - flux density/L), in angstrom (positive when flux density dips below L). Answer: 1.2 angstrom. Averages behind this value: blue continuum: 1.36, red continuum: 1.43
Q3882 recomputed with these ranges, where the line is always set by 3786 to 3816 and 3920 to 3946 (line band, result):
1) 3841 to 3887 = -3.1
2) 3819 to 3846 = 1.5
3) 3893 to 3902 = 0.2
